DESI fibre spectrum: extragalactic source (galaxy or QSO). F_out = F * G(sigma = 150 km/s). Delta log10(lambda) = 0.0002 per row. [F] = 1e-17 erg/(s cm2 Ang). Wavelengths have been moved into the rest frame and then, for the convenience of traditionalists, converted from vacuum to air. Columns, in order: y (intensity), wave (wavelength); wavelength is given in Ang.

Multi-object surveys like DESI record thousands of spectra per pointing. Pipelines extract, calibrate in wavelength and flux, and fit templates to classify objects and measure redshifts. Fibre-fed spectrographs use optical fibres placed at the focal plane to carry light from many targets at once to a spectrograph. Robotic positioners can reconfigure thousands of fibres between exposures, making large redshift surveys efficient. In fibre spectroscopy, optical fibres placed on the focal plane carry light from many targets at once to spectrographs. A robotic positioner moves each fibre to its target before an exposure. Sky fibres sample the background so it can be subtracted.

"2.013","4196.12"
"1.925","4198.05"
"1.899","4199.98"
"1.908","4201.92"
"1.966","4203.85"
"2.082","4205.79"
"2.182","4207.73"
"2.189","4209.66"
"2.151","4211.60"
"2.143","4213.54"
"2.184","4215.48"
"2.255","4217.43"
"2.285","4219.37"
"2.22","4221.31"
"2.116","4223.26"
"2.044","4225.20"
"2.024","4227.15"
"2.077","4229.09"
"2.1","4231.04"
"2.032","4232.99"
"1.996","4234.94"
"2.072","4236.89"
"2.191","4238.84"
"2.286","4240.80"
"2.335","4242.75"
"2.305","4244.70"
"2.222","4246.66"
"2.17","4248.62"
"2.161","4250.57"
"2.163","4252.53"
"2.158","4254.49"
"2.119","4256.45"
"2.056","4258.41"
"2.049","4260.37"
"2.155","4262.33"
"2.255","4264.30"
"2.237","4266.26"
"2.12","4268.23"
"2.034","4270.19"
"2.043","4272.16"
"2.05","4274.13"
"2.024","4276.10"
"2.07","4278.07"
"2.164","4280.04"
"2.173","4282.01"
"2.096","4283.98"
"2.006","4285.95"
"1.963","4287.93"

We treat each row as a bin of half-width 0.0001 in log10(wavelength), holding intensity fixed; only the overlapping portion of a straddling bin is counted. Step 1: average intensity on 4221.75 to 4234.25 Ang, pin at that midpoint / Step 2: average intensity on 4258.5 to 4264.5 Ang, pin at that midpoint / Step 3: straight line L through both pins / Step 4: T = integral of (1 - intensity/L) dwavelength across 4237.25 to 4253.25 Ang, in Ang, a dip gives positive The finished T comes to -1.0 Ang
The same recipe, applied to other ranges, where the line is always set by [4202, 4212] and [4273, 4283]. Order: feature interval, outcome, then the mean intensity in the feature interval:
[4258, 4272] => -0.2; 2.13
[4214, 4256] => -1.3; 2.16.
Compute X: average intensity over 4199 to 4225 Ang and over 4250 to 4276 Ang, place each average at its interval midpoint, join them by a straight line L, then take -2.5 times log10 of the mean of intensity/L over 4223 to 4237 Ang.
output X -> 0.03 mag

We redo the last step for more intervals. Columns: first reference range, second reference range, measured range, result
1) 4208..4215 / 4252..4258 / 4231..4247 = -0.01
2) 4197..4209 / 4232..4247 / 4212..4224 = -0.06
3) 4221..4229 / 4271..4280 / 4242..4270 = -0.05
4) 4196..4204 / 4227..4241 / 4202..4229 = -0.07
